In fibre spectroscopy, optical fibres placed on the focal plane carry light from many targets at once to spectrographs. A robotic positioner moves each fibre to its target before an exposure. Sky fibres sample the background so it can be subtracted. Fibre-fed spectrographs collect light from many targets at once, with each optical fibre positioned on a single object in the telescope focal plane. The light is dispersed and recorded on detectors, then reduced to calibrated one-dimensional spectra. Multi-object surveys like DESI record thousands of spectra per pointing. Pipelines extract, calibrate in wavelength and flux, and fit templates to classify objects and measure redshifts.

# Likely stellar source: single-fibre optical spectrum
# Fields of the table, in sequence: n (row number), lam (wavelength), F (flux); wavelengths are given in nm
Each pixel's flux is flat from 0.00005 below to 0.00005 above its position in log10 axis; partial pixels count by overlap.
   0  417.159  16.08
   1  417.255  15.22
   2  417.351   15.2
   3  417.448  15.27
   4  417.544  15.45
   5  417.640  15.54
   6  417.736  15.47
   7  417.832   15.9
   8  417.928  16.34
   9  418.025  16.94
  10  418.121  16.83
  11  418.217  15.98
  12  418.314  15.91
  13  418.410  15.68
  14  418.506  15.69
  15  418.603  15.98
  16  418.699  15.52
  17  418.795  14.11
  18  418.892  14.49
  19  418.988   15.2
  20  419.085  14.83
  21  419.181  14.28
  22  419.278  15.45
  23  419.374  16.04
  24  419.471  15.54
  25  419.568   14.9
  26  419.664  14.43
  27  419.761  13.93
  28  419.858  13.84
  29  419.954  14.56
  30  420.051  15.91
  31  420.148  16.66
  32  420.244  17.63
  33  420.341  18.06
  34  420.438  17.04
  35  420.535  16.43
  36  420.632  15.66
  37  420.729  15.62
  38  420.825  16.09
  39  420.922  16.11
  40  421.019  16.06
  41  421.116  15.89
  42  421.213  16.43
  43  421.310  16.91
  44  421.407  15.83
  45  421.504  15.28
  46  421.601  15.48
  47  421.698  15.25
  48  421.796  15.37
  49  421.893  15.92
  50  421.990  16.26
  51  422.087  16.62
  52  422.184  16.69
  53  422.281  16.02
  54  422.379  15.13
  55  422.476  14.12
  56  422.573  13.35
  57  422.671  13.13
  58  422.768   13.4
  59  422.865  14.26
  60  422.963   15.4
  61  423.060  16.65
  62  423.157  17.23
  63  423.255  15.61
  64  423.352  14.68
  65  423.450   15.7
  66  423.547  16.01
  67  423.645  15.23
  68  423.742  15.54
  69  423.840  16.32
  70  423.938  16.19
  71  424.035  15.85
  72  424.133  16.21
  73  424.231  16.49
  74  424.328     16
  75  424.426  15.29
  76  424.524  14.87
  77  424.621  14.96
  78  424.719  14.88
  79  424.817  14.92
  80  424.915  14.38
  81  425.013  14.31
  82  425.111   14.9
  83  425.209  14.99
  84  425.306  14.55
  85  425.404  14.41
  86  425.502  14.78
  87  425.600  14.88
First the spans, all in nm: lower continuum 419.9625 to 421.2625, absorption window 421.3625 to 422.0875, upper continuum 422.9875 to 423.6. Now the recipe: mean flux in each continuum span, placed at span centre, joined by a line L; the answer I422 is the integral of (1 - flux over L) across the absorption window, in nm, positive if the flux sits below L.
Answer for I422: 0.02 nm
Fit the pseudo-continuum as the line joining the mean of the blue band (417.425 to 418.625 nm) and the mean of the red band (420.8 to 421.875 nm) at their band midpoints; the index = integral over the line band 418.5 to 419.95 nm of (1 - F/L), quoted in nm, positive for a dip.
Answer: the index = 0.091 nm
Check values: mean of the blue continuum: 15.9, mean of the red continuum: 15.9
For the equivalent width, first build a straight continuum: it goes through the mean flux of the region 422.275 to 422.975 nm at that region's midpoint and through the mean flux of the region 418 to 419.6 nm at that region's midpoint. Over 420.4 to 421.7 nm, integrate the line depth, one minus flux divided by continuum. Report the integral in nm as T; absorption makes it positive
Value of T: -0.12 nm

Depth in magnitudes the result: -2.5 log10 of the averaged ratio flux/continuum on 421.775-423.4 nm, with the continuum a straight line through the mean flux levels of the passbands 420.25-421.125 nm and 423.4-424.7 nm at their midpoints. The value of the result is 0.051 mag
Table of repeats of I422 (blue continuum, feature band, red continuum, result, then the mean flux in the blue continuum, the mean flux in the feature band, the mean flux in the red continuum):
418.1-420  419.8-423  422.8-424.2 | -0.038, 15.1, 15.6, 15.8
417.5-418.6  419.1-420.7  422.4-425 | 0.010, 16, 15.6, 15.2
